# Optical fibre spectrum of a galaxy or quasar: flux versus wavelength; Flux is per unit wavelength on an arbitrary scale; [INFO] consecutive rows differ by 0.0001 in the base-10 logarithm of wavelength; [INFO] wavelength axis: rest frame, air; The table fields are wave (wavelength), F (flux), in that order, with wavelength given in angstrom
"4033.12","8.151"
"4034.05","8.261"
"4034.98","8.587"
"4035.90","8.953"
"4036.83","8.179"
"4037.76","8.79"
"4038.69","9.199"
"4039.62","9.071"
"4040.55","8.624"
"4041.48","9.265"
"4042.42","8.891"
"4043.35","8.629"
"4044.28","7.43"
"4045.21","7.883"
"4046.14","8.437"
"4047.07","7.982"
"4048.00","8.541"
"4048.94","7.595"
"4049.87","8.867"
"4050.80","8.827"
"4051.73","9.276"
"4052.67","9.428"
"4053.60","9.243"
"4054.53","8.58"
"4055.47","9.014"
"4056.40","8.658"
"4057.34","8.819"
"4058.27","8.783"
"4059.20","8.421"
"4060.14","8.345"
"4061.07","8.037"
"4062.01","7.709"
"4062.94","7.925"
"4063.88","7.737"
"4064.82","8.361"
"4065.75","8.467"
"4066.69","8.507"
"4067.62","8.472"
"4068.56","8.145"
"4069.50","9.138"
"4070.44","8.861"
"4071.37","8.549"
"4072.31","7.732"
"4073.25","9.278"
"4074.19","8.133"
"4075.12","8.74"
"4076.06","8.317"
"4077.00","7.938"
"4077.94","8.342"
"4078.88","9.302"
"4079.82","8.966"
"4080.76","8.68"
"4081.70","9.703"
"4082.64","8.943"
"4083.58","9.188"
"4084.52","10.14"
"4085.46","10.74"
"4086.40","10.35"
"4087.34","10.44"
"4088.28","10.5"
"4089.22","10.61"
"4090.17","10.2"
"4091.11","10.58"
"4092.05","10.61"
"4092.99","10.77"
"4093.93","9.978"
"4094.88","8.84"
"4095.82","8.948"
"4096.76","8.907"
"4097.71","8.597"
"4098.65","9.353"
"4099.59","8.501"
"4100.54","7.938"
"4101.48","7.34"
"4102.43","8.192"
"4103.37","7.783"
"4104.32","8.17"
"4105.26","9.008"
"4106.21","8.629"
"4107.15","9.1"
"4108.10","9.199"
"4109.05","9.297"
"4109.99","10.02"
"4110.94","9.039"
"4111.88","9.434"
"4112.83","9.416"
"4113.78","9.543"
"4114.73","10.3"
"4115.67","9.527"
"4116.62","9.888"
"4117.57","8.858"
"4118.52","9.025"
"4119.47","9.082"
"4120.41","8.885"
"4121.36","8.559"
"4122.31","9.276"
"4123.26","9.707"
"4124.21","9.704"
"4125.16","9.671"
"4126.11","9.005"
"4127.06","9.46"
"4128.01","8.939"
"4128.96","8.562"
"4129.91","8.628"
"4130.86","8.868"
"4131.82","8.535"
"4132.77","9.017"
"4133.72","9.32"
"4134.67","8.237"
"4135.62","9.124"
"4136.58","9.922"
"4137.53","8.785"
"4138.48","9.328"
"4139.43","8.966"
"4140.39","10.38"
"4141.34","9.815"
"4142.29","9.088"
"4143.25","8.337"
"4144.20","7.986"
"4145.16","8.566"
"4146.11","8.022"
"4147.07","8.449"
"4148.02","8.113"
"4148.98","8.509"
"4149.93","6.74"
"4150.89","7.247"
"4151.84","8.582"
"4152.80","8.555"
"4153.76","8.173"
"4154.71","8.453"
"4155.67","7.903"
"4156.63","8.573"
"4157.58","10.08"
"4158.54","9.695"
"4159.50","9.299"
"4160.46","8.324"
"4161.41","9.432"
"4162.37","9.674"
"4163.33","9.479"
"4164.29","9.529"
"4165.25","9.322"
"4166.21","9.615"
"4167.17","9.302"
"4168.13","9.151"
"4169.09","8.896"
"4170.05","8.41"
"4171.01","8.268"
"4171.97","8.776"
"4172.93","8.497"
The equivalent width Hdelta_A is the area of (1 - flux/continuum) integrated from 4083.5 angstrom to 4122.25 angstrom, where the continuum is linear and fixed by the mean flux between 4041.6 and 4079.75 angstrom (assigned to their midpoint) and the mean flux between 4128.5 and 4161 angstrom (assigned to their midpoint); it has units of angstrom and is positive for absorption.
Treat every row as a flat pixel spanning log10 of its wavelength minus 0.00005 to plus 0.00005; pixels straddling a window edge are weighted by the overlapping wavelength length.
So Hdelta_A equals -3.4 angstrom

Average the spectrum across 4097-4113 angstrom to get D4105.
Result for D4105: 8.75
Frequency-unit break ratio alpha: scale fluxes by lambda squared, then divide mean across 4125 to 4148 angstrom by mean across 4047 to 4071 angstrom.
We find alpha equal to 1.1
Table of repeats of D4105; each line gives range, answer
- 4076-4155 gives 9.07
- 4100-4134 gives 9.02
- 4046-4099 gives 8.98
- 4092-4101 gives 9.18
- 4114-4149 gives 9.05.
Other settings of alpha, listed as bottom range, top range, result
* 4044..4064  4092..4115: 1.09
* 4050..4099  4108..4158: 1.02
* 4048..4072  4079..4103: 1.13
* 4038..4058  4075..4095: 1.13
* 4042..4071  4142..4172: 1.08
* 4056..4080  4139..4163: 1.07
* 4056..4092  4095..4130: 1.03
